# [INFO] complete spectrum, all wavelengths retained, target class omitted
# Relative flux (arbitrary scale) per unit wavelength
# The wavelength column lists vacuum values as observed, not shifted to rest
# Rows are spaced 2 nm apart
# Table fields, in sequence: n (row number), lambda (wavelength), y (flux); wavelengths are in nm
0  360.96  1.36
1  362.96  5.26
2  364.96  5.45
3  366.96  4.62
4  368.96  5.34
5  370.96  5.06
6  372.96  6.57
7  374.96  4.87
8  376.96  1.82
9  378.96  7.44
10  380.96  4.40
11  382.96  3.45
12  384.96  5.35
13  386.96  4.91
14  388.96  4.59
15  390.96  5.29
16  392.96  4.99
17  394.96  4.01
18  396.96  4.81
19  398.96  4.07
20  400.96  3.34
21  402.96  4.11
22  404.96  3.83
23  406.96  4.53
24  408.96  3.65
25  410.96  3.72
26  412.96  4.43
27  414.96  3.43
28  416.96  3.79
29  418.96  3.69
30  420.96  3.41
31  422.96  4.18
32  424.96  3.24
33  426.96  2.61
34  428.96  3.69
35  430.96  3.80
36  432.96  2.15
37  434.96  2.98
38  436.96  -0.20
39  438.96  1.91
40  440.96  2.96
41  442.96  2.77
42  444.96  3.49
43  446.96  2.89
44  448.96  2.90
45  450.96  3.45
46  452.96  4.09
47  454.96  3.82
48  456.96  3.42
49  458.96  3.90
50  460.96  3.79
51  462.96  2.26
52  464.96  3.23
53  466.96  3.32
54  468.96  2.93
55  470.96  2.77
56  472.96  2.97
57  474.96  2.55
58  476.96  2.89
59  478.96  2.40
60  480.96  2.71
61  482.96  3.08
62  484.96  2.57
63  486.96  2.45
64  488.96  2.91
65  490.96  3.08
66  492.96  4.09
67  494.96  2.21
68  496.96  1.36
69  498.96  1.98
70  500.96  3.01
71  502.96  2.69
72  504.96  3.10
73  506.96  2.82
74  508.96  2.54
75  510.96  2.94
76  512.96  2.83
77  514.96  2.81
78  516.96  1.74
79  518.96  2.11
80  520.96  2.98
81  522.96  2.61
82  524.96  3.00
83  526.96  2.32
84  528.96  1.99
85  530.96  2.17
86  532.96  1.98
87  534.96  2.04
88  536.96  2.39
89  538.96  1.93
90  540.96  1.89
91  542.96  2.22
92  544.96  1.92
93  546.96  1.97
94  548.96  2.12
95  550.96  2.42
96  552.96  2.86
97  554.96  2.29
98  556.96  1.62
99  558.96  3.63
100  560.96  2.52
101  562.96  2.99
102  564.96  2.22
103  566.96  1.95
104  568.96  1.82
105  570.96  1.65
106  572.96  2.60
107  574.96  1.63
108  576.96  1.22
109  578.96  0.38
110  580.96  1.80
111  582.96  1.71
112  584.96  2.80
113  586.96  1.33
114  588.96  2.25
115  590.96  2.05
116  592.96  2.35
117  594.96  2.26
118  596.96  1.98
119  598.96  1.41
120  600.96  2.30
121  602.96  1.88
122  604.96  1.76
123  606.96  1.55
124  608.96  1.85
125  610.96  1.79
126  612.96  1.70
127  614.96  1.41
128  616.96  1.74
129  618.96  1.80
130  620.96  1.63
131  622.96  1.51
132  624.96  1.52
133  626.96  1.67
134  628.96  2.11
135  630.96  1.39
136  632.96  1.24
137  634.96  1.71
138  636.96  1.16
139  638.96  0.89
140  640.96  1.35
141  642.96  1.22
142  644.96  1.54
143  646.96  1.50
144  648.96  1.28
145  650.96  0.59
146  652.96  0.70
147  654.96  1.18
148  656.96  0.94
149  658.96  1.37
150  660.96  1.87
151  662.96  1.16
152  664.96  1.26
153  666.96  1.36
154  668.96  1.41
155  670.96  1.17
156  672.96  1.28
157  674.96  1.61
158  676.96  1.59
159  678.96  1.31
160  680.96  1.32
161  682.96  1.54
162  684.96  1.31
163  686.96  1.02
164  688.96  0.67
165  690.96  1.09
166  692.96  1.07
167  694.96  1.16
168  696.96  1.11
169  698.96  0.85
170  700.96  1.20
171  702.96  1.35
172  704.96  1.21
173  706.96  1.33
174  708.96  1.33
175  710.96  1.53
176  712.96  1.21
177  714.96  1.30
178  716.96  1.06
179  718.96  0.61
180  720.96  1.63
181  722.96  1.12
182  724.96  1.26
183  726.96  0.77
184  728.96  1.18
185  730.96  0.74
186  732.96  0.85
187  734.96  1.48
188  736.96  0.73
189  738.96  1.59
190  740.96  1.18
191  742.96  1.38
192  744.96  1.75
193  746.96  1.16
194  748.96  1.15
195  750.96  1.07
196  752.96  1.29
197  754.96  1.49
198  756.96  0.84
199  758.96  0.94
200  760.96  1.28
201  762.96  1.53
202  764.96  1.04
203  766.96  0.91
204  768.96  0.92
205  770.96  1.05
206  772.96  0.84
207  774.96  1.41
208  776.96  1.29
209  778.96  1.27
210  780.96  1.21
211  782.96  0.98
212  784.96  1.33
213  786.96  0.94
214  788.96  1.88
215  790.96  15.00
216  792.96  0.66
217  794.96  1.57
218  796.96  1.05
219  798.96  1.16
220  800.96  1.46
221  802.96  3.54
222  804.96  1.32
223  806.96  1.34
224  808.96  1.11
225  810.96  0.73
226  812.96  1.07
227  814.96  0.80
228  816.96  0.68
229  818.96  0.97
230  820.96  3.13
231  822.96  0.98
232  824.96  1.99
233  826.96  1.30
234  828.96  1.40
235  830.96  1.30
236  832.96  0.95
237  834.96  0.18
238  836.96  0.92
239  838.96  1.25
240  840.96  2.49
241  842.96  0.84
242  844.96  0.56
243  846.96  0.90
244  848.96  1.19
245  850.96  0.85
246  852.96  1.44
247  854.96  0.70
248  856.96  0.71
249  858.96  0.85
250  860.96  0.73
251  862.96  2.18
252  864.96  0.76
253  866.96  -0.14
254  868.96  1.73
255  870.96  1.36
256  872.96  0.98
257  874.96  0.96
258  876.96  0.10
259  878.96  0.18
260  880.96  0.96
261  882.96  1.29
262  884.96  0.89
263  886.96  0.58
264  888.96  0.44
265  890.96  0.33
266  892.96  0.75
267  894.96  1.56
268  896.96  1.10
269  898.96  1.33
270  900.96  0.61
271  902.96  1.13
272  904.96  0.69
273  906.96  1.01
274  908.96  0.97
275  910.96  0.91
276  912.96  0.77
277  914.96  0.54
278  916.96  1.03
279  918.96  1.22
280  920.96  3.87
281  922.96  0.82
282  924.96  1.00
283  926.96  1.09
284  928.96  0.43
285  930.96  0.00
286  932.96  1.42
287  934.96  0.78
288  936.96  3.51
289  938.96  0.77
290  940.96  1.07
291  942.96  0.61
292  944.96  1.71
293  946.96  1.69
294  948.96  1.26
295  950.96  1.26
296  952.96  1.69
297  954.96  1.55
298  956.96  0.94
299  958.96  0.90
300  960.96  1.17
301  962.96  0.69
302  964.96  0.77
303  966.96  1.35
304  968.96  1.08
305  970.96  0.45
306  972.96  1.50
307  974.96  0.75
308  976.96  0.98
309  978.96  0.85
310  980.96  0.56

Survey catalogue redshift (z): 1.12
